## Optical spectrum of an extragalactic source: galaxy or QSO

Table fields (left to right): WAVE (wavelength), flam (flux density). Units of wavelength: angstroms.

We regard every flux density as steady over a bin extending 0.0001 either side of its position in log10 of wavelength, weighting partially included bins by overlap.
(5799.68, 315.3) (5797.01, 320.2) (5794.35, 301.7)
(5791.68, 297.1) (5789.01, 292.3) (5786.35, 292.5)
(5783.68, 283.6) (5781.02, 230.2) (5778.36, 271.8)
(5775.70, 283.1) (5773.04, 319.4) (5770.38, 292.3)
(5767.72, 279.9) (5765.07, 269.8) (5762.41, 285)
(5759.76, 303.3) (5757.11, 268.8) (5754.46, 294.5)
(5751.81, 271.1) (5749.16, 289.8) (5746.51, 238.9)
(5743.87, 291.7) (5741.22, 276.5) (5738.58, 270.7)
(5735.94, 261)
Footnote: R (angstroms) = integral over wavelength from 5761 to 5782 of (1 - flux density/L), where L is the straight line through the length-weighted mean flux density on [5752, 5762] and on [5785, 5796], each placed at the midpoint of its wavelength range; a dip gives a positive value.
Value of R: 0.8 angstroms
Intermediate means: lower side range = 287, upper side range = 297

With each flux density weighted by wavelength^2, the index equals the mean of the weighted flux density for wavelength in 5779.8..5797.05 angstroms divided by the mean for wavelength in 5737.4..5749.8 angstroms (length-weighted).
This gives 1.07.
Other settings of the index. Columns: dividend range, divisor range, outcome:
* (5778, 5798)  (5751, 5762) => 1.02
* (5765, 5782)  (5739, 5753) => 1.03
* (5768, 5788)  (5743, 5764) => 1.02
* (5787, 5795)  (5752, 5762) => 1.05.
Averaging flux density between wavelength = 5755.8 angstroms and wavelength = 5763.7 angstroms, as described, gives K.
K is 286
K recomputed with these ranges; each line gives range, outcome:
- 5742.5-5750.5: 273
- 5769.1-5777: 298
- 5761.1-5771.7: 282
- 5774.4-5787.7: 272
